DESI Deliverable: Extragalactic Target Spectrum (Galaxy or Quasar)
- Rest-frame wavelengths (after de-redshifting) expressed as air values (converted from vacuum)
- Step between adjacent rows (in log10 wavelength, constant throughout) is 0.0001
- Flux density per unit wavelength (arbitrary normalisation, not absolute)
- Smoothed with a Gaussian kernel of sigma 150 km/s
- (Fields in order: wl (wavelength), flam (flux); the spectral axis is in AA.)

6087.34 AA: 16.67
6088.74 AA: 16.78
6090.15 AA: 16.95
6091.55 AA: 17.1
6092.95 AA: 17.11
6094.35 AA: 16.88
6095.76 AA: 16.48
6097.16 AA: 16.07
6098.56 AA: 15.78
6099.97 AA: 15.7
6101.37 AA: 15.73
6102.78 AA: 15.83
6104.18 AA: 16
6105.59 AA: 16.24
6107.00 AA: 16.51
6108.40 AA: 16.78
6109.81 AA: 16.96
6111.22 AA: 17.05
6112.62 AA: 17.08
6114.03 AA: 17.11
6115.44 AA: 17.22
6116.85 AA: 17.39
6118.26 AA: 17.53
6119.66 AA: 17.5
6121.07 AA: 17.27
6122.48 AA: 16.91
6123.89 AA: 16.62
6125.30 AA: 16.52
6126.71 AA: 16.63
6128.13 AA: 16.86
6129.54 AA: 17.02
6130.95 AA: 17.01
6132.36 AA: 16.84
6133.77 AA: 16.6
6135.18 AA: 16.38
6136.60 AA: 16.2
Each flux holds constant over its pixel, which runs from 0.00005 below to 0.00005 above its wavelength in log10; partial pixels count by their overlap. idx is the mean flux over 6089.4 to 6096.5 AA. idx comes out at 16.9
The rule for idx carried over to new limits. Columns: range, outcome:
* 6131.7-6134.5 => 16.7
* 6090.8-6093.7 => 17.1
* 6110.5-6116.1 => 17.1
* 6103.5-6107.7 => 16.2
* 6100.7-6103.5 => 15.8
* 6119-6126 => 17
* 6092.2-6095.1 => 17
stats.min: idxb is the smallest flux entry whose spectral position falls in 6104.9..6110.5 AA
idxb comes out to 16.24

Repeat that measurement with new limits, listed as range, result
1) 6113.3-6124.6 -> 16.62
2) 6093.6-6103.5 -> 15.7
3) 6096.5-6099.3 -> 15.78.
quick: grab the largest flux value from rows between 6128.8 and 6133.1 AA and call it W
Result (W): 17.02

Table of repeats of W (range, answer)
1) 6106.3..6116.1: 17.22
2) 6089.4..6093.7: 17.11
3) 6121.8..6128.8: 16.91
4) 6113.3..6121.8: 17.53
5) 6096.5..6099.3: 16.07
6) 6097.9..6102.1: 15.78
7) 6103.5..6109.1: 16.78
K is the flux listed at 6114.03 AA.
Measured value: 17.11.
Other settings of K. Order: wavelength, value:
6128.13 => 16.86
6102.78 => 15.83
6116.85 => 17.39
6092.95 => 17.11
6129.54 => 17.02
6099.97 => 15.7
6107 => 16.51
